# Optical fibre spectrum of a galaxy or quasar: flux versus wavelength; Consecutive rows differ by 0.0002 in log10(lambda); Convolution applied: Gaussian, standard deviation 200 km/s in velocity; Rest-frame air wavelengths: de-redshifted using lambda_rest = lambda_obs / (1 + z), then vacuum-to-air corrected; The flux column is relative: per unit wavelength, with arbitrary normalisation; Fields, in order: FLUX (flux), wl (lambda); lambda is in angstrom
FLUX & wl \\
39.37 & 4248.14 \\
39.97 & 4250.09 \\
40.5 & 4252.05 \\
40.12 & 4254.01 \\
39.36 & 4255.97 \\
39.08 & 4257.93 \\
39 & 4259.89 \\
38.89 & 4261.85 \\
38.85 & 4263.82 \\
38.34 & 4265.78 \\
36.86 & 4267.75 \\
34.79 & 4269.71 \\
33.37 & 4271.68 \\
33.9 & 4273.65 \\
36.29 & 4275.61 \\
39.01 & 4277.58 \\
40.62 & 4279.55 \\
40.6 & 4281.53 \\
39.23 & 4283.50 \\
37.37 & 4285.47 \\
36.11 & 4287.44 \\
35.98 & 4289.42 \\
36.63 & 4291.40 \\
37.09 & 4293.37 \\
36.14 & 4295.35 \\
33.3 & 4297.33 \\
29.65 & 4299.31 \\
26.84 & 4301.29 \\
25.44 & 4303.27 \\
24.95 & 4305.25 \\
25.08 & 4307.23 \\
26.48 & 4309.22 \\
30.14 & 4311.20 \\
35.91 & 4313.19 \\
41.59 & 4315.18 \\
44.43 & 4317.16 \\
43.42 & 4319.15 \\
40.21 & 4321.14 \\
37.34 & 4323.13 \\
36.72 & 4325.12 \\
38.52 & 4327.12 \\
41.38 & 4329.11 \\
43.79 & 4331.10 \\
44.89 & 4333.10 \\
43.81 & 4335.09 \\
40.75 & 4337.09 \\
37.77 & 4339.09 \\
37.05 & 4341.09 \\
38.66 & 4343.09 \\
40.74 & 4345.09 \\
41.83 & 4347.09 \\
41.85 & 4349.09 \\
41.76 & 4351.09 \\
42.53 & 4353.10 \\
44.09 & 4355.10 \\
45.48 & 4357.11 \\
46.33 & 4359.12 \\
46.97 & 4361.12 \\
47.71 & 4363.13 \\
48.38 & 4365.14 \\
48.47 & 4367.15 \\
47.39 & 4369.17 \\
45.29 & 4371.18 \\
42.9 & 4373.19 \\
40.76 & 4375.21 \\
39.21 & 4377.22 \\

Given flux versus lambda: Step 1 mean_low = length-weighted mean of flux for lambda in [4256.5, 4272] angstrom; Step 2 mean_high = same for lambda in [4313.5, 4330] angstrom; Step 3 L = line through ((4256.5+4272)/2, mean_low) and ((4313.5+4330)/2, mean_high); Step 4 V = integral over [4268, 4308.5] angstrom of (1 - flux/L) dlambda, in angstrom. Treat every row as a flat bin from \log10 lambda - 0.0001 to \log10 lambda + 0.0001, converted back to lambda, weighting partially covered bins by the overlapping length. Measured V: 4.8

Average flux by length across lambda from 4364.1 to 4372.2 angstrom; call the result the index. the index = 47.4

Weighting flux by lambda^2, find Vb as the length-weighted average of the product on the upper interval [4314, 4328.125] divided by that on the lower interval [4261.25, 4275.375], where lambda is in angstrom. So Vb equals 1.1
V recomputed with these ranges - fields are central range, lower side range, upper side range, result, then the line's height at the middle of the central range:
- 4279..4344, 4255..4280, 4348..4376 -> 7.0 angstrom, 41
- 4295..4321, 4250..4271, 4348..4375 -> 5.6 angstrom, 41.7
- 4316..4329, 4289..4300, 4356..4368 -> -0.1 angstrom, 40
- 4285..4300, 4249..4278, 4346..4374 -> 1.8 angstrom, 40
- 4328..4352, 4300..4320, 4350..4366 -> -0.5 angstrom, 40.5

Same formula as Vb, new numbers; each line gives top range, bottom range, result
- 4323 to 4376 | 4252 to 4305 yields 1.22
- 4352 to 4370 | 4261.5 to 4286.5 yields 1.29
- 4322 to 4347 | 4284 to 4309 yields 1.28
